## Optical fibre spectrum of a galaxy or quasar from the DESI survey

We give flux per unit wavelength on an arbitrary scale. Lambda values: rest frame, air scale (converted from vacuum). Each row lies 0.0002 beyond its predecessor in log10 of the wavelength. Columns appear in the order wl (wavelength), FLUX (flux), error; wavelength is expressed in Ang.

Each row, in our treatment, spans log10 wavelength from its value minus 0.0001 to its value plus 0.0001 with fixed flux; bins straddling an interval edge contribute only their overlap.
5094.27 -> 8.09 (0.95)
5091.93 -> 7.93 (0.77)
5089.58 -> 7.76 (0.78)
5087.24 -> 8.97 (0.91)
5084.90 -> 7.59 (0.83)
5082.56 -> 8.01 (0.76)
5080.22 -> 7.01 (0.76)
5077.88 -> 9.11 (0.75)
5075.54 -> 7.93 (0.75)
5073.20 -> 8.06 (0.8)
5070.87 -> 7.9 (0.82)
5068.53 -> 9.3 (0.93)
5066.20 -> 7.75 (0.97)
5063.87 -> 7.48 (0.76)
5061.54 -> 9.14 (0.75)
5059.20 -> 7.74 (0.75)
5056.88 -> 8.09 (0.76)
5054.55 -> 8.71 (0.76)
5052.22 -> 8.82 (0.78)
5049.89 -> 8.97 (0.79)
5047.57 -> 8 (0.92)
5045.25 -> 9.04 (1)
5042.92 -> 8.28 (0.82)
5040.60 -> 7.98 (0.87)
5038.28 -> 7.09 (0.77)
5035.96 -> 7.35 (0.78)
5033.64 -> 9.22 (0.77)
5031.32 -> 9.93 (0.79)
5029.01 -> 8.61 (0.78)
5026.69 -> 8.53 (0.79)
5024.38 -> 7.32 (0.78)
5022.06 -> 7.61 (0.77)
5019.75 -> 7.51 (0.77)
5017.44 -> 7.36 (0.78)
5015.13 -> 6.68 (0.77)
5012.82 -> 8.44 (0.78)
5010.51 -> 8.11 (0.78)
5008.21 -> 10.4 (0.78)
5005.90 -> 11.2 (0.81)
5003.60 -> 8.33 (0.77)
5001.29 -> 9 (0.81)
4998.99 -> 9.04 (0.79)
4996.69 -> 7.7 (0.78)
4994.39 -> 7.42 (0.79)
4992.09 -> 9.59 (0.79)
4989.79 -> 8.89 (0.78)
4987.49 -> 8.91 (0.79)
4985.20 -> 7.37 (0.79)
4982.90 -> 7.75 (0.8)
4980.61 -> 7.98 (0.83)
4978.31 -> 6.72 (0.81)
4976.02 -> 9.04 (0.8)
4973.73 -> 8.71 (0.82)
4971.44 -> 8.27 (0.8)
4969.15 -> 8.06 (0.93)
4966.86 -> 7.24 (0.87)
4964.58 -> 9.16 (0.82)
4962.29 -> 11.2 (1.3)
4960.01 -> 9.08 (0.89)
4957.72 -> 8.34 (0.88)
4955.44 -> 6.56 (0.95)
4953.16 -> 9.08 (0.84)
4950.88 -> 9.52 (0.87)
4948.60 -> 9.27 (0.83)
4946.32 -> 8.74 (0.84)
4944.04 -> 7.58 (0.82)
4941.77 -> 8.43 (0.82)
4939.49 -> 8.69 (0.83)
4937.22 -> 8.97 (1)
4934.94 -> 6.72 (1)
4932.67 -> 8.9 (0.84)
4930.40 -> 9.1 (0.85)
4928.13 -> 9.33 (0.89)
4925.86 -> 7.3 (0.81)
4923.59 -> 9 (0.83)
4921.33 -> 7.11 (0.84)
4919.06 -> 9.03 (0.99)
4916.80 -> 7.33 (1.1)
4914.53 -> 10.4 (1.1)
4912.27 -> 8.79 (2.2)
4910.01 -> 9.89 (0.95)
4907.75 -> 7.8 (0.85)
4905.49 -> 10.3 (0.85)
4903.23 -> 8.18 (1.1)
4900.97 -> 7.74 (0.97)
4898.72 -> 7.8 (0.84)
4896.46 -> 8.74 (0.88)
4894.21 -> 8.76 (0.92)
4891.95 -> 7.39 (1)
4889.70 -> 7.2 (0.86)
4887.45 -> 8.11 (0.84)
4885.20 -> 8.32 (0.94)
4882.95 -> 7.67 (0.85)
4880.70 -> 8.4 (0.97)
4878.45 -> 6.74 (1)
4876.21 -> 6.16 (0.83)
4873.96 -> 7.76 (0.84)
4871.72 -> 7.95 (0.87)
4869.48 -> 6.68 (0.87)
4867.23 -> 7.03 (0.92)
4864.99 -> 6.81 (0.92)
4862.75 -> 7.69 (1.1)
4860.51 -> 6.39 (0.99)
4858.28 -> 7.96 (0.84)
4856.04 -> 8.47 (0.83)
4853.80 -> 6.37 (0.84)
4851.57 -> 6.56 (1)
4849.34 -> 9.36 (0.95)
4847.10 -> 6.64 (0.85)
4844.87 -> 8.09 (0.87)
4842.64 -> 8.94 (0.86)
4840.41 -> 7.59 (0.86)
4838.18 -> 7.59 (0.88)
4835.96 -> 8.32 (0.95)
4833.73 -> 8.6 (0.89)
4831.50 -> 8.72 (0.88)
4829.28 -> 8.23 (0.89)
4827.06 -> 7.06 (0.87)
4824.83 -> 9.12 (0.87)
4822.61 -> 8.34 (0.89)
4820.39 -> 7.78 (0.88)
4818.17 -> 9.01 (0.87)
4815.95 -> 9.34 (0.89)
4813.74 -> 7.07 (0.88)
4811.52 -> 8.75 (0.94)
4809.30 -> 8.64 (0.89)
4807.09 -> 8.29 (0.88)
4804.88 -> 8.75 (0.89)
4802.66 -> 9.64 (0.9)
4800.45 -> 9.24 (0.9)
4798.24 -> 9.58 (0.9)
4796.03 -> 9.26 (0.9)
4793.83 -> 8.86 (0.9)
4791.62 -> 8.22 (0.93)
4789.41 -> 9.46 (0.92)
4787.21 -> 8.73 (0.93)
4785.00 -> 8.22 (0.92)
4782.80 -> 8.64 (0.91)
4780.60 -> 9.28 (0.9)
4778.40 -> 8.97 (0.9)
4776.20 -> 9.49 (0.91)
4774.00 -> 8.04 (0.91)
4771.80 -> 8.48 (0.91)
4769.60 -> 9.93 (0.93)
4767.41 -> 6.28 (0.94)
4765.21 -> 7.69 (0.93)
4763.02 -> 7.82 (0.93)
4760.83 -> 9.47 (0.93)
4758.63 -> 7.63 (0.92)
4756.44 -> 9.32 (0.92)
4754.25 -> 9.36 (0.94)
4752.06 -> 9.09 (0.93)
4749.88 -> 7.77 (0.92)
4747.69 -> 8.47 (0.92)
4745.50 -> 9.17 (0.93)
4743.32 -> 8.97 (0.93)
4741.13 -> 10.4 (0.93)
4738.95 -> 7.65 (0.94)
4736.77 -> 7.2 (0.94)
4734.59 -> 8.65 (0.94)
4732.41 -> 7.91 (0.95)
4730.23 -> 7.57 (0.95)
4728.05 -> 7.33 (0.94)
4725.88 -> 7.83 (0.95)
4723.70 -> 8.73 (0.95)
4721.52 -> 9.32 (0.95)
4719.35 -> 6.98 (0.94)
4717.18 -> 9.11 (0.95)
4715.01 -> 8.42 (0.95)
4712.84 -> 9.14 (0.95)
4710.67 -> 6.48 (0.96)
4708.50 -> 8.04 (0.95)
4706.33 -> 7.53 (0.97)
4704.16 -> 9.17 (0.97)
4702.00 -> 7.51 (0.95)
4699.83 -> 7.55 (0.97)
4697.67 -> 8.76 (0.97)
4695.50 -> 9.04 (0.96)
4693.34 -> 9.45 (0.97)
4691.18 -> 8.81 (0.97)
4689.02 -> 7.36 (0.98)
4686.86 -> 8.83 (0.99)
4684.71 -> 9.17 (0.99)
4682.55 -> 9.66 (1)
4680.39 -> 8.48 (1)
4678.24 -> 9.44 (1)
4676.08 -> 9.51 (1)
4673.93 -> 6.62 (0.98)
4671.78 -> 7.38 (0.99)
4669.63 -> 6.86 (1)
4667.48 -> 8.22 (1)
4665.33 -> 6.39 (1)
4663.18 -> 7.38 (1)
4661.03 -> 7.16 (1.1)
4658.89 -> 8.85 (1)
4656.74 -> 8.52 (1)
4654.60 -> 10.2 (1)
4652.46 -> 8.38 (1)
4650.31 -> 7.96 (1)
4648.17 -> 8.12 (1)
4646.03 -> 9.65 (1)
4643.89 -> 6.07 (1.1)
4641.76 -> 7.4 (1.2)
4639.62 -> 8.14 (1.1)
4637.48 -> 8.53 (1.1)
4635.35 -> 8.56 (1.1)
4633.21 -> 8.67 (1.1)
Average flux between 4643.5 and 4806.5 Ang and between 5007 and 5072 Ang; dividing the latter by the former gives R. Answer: 1.0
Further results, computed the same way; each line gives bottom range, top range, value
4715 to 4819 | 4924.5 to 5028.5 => 0.98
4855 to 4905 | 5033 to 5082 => 1.07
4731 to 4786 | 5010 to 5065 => 0.96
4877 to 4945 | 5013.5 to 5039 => 0.96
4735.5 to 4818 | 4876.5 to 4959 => 0.96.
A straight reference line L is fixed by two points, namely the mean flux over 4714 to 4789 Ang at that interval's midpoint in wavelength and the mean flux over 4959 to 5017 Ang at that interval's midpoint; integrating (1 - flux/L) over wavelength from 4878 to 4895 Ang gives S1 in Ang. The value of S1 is 1.3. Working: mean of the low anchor 8.48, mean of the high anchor 8.56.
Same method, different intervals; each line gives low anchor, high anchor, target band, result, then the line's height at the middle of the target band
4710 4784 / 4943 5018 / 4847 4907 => 5.6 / 8.48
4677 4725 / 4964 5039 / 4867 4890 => 2.5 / 8.39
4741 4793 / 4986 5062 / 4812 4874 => 5.5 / 8.6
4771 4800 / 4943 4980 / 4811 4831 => 1.2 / 8.81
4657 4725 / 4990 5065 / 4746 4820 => -3.6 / 8.28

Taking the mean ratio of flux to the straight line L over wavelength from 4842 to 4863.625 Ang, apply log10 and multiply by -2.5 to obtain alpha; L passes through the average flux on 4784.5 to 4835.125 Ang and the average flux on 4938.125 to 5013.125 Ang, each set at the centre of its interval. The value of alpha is 0.14 mag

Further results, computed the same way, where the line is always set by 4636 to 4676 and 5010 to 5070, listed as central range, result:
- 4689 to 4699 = -0.109 mag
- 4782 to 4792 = -0.087 mag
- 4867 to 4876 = 0.116 mag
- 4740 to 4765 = -0.106 mag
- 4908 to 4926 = -0.069 mag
